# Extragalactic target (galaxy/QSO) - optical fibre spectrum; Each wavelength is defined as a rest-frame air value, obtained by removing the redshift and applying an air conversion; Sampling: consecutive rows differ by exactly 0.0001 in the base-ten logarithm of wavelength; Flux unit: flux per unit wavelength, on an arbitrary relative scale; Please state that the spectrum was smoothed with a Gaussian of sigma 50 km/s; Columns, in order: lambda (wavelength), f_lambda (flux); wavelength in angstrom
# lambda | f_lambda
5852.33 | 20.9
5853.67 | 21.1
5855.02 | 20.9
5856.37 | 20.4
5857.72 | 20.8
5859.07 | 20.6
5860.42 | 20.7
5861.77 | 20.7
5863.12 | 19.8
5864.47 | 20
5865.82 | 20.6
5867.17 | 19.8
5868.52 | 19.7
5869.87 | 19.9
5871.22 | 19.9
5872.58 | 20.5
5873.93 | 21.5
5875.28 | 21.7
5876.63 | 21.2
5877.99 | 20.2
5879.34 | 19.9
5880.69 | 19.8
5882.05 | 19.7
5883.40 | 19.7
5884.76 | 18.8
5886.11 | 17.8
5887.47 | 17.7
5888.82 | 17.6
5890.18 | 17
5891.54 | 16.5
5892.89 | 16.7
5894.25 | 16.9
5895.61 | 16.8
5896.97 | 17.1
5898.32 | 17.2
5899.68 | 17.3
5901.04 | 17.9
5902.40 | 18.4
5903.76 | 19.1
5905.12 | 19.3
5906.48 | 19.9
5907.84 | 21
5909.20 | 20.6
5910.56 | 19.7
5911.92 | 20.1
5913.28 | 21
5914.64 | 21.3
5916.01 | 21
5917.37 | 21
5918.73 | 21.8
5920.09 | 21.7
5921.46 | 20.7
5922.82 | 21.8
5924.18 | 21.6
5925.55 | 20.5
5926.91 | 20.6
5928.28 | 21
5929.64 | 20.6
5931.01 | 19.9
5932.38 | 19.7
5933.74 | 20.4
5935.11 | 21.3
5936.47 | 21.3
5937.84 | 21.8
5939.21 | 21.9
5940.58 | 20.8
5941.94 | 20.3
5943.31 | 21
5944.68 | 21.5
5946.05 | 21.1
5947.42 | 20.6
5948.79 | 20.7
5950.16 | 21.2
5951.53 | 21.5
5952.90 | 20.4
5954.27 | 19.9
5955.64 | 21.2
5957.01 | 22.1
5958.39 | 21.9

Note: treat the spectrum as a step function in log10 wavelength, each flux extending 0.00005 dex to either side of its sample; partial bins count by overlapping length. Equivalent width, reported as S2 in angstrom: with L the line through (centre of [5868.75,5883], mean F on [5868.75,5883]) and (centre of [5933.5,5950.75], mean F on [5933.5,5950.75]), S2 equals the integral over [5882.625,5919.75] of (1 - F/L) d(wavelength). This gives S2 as 3.2 angstrom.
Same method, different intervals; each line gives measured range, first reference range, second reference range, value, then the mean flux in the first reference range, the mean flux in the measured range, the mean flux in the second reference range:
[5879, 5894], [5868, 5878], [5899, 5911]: 1.36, 20.6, 18.2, 19.2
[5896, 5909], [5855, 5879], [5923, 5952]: 1.31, 20.5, 18.6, 20.9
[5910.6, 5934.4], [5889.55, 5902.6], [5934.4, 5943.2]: -1.46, 17.1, 20.8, 21.2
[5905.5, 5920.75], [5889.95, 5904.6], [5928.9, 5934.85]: -1.72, 17.4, 20.8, 20.2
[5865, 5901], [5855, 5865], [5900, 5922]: 2.60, 20.5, 18.9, 20.2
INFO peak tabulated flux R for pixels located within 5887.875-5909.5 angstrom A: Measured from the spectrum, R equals 21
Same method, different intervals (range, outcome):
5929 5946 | 21.9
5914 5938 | 21.8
